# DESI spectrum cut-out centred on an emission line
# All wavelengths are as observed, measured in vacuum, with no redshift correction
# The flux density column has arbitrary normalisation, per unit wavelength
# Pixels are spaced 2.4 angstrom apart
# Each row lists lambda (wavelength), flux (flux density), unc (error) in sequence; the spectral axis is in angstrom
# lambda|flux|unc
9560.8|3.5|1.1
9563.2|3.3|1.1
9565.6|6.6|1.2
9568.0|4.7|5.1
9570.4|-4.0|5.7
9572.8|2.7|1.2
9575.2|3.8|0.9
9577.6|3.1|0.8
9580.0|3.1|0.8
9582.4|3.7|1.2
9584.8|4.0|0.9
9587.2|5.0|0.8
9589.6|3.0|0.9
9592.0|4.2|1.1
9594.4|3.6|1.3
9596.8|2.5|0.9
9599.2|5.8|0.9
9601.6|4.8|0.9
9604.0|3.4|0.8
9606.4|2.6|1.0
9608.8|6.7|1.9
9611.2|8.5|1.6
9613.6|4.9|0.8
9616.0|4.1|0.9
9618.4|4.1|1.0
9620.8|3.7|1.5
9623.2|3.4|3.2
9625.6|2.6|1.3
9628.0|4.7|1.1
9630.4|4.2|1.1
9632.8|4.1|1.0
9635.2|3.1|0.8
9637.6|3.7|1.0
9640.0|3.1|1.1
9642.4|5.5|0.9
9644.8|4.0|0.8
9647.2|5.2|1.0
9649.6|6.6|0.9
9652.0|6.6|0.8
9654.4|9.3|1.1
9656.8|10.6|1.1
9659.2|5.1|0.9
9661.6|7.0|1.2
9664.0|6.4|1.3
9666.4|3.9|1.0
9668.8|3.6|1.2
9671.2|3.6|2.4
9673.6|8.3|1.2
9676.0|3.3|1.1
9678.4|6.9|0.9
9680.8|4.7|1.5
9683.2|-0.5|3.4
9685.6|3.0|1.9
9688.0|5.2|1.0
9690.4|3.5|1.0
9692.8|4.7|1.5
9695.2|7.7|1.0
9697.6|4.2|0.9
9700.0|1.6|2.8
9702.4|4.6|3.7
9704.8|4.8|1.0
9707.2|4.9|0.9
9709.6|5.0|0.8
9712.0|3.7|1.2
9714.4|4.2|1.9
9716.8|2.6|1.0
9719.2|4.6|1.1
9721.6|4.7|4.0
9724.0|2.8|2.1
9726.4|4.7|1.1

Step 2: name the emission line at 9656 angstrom Hbeta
